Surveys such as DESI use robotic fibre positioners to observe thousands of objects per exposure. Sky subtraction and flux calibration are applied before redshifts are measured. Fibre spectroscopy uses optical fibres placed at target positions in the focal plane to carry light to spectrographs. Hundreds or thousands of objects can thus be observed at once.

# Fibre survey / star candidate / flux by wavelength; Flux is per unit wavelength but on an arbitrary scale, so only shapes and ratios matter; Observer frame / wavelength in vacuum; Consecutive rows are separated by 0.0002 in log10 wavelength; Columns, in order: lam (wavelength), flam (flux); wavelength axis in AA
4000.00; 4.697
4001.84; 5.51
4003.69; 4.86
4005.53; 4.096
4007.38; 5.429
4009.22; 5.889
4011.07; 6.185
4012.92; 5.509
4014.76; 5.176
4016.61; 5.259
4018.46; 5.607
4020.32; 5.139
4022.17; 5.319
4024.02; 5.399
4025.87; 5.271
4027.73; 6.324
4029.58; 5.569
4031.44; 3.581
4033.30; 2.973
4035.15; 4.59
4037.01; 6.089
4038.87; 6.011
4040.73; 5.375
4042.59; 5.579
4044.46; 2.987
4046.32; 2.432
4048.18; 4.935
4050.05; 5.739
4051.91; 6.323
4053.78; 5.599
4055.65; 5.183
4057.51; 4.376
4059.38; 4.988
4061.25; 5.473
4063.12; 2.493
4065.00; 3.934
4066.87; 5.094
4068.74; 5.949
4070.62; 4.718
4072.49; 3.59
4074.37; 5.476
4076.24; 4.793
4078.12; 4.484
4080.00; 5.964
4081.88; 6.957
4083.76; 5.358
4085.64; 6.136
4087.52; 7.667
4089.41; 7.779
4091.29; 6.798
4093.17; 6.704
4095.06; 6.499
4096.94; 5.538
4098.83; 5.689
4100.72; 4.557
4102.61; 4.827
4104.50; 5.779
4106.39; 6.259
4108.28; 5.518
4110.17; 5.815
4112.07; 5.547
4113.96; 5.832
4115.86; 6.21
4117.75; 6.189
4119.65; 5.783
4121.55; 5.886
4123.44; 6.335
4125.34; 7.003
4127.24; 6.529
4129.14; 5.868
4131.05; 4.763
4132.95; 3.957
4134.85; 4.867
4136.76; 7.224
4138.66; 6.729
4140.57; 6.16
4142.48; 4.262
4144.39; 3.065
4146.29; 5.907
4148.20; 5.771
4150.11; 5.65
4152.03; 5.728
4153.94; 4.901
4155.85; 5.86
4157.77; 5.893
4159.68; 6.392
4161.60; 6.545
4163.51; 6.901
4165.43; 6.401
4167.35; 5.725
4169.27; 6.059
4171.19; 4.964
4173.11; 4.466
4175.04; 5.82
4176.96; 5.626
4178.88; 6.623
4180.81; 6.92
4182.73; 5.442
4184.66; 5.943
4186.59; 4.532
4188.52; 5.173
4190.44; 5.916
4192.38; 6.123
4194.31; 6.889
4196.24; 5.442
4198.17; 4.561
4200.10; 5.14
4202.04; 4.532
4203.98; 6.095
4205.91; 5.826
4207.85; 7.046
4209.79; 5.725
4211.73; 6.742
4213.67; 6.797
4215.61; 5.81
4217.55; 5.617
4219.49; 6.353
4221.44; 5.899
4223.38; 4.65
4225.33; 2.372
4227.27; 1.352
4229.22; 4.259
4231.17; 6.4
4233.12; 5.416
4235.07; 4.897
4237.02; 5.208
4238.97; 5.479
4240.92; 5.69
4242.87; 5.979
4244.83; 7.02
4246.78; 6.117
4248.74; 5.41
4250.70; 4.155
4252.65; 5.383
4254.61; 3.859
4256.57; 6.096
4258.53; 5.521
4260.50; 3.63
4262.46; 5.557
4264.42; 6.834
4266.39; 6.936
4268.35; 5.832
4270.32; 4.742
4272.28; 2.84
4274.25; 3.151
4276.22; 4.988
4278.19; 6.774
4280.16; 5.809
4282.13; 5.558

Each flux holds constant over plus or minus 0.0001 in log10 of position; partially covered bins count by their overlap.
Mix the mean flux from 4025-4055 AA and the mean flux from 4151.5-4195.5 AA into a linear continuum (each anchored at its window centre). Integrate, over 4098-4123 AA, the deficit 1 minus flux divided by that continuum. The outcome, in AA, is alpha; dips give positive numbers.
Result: -1.19 AA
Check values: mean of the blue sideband 4.96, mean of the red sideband 5.86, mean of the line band 5.7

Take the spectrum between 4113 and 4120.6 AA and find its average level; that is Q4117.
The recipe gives 6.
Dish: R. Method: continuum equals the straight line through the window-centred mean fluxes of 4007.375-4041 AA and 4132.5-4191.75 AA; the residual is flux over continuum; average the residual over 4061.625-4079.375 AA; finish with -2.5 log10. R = 0.19 mag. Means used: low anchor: 5.3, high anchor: 5.68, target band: 4.56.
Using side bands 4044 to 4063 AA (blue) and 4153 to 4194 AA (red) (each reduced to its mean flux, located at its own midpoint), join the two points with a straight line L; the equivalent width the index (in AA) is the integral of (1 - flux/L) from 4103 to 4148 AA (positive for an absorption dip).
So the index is -2.6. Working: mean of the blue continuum 4.75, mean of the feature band 5.71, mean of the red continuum 5.84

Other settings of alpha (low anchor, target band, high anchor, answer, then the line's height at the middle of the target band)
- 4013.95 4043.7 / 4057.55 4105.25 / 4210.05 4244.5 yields -2.4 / 5.21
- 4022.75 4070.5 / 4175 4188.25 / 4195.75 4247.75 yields -1.3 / 5.3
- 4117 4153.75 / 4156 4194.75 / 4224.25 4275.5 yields -3.4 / 5.42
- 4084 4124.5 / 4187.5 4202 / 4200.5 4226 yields 0.5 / 5.74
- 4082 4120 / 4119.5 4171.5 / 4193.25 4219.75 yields 1.9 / 5.98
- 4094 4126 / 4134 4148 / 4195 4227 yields 0.6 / 5.72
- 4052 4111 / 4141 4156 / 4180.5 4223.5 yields 1.4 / 5.66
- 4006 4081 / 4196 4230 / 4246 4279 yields -0.8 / 5.12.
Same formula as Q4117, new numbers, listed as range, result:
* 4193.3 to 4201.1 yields 5.51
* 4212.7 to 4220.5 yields 6.14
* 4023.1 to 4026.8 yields 5.34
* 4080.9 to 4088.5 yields 6.53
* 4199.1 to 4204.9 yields 5.24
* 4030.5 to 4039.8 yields 4.65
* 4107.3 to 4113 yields 5.63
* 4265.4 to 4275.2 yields 4.71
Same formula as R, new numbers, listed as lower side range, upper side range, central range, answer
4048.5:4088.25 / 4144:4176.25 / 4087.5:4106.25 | -0.140 mag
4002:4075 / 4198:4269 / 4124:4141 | -0.138 mag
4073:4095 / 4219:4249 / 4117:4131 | -0.045 mag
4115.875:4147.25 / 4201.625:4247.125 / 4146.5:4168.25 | -0.067 mag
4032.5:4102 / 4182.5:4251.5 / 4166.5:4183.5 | -0.067 mag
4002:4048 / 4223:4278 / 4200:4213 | -0.182 mag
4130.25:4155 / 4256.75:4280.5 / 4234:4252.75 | -0.060 mag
